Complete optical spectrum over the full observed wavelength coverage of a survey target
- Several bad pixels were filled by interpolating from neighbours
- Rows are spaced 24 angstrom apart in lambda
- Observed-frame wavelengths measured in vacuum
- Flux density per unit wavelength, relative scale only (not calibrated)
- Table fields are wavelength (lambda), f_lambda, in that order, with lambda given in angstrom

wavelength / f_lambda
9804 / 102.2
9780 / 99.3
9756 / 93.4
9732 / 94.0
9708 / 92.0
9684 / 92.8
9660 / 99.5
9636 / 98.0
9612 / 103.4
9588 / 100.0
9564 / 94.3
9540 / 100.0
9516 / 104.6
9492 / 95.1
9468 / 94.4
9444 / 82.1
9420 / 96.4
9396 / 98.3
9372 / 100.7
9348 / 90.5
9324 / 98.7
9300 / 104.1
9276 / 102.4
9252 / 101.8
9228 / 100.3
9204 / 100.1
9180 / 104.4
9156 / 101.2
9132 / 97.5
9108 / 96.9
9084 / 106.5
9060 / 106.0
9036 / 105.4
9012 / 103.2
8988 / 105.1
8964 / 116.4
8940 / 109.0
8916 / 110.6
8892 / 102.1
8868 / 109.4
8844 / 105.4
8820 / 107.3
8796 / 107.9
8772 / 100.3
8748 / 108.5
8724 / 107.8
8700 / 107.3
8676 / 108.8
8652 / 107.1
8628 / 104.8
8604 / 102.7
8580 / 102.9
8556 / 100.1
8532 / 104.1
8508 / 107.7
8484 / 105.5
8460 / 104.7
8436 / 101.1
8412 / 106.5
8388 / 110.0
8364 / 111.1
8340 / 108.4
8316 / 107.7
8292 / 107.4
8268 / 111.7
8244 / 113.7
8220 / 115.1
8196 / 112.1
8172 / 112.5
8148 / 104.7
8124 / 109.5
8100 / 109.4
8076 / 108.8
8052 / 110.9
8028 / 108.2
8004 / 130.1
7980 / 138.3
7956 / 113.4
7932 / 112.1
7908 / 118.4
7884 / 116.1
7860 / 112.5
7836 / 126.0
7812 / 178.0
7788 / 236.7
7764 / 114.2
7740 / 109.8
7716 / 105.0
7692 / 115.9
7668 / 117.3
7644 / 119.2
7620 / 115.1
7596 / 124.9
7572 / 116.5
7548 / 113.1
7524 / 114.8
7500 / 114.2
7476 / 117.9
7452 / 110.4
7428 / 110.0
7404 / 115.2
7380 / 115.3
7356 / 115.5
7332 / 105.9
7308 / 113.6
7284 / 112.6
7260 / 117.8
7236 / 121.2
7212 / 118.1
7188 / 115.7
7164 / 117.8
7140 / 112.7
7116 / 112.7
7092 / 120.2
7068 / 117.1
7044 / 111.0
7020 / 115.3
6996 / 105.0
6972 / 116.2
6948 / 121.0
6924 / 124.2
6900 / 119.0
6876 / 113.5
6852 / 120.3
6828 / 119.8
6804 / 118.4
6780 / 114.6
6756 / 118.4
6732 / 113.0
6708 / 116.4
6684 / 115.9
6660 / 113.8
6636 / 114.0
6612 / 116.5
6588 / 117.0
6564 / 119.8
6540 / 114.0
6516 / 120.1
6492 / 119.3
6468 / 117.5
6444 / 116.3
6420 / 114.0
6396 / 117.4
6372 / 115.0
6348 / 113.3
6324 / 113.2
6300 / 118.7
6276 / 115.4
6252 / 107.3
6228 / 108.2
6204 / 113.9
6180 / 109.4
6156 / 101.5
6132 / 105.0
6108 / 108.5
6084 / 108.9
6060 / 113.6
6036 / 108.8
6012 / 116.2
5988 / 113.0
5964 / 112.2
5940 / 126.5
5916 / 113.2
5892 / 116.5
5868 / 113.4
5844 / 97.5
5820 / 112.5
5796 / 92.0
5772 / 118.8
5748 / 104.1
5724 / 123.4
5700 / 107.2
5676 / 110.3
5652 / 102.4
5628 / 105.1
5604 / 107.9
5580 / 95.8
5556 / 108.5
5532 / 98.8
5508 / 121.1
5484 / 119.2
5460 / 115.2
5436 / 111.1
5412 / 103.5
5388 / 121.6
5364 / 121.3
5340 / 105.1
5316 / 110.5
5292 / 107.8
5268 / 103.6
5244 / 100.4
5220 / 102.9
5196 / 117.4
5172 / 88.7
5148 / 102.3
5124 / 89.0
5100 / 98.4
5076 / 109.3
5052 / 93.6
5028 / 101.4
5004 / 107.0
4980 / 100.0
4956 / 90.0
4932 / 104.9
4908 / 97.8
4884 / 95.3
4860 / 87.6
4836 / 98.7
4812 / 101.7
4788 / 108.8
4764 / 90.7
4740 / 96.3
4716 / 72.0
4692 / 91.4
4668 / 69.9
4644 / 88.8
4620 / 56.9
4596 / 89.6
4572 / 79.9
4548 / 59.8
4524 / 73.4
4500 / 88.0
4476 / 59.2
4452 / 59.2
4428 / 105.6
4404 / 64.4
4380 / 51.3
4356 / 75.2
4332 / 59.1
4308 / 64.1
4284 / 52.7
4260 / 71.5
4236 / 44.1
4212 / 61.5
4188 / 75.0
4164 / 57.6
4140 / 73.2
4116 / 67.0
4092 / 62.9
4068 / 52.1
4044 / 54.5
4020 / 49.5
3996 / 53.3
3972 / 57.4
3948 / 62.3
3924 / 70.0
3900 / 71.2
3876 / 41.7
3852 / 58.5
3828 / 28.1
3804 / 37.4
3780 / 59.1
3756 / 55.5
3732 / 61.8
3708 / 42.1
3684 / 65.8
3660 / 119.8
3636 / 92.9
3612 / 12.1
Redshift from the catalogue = 0.19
